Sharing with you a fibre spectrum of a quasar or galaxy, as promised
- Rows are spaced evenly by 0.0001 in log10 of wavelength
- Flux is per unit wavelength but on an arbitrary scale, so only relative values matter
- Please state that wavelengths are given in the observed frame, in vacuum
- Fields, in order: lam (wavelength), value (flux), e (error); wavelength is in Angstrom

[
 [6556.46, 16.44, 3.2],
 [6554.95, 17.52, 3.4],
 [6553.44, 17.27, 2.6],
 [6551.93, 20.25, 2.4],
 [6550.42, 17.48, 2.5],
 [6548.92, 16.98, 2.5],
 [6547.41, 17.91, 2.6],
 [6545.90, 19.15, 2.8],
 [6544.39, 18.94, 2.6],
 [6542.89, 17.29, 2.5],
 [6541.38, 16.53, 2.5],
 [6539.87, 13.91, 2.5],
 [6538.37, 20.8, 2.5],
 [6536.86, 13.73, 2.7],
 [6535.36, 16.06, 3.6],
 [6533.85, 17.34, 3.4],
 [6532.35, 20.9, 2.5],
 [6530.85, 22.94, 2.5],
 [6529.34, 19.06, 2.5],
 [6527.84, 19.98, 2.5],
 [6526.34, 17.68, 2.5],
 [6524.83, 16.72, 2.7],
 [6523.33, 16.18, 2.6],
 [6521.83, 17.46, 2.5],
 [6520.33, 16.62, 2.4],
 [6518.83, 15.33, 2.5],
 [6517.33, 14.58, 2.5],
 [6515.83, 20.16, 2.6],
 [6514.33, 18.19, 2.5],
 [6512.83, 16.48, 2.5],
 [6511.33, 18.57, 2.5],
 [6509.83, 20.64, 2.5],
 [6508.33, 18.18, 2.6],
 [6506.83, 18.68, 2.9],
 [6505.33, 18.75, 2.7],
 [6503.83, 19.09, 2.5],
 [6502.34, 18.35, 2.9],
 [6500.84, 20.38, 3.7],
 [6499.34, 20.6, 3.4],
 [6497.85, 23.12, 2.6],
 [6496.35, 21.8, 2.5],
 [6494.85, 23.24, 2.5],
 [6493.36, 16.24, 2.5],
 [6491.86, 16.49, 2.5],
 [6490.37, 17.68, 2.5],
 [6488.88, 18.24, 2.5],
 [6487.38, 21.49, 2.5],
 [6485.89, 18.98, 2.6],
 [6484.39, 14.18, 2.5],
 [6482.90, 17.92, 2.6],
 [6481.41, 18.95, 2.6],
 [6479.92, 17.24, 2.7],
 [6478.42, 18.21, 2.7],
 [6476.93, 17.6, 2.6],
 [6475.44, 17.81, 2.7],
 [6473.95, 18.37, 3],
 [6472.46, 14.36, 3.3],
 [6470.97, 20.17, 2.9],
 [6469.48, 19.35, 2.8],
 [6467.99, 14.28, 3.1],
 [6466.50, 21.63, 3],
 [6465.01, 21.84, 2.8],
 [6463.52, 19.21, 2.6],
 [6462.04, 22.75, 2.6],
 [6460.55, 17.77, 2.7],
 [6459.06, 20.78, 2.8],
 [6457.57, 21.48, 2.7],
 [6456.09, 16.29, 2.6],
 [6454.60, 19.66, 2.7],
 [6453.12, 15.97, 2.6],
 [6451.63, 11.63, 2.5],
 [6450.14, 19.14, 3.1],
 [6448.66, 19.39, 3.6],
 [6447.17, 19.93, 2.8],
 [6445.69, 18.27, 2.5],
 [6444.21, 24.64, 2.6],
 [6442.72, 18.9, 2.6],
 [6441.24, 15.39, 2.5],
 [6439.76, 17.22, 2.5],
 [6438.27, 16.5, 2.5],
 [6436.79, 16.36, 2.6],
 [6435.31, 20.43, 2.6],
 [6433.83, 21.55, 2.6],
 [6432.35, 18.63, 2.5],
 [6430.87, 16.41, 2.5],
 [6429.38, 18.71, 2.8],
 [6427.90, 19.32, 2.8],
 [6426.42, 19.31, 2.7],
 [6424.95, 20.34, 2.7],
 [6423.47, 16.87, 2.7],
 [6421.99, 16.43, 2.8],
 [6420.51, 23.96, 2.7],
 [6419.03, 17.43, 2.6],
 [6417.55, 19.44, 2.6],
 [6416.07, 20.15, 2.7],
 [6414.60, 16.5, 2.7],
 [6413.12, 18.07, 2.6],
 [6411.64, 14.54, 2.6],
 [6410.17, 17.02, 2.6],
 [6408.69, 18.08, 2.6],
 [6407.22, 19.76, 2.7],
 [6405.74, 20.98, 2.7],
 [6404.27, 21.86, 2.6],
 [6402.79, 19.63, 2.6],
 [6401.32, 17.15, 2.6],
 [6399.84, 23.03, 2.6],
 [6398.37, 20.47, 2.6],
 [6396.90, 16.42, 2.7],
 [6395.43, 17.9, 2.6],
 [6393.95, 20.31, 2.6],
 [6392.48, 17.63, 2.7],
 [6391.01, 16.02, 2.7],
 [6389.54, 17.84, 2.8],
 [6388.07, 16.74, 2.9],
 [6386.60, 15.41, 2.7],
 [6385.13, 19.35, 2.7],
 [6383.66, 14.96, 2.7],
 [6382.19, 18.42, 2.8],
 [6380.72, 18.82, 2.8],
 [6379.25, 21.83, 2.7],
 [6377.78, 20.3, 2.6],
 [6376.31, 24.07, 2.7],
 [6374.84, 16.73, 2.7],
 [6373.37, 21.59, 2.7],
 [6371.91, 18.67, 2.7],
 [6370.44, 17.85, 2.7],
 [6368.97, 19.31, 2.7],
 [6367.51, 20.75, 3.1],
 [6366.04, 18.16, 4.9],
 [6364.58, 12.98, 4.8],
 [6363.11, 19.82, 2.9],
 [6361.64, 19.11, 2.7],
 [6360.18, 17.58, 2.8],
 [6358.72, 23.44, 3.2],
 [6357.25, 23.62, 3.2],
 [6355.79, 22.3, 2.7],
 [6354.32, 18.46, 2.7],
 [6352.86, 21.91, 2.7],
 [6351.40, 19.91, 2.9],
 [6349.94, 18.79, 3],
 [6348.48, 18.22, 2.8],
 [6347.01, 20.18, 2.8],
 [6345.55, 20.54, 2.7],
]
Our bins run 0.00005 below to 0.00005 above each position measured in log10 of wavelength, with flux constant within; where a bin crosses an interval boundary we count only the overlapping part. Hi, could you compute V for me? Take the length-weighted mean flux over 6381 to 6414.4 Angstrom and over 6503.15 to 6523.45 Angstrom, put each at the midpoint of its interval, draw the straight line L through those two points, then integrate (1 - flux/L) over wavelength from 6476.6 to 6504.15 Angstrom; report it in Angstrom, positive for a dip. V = -1.62 Angstrom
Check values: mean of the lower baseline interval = 18.2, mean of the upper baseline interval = 17.8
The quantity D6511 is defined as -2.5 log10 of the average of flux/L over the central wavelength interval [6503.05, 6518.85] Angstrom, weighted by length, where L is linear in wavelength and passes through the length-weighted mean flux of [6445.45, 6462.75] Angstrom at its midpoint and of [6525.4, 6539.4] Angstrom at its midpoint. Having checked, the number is 0.02 mag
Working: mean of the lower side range 18.6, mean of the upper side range 18.6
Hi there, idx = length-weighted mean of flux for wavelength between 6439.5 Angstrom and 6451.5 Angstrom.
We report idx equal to 18.8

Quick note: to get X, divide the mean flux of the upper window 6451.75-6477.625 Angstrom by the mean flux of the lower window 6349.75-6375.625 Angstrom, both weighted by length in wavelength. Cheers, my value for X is 0.95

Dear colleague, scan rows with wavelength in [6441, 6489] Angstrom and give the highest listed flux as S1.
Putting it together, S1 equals 24.64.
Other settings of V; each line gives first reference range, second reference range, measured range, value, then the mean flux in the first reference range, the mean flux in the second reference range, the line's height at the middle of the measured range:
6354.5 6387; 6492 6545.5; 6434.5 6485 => 1.1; 19.3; 18.4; 18.8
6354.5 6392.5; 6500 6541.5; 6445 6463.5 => -0.2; 19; 18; 18.4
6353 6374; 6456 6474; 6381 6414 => 2.1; 19.6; 19.2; 19.5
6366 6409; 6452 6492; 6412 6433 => 0.2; 19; 18.4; 18.8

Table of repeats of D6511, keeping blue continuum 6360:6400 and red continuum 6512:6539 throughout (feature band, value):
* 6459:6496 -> -0.03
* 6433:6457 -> 0.00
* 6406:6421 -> 0.00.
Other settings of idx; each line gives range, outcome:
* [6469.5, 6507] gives 18.7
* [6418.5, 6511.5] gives 18.8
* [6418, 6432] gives 18.8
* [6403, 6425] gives 18.7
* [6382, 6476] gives 18.5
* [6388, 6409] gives 19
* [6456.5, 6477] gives 19.1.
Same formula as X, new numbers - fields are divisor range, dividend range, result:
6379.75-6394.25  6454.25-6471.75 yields 1.12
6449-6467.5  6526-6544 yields 0.95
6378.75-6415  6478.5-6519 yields 1.02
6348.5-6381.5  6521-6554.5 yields 0.91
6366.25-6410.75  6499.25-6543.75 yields 0.95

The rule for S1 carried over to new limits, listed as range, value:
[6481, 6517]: 23.24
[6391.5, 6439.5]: 23.96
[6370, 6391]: 24.07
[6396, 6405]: 23.03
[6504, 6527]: 20.64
